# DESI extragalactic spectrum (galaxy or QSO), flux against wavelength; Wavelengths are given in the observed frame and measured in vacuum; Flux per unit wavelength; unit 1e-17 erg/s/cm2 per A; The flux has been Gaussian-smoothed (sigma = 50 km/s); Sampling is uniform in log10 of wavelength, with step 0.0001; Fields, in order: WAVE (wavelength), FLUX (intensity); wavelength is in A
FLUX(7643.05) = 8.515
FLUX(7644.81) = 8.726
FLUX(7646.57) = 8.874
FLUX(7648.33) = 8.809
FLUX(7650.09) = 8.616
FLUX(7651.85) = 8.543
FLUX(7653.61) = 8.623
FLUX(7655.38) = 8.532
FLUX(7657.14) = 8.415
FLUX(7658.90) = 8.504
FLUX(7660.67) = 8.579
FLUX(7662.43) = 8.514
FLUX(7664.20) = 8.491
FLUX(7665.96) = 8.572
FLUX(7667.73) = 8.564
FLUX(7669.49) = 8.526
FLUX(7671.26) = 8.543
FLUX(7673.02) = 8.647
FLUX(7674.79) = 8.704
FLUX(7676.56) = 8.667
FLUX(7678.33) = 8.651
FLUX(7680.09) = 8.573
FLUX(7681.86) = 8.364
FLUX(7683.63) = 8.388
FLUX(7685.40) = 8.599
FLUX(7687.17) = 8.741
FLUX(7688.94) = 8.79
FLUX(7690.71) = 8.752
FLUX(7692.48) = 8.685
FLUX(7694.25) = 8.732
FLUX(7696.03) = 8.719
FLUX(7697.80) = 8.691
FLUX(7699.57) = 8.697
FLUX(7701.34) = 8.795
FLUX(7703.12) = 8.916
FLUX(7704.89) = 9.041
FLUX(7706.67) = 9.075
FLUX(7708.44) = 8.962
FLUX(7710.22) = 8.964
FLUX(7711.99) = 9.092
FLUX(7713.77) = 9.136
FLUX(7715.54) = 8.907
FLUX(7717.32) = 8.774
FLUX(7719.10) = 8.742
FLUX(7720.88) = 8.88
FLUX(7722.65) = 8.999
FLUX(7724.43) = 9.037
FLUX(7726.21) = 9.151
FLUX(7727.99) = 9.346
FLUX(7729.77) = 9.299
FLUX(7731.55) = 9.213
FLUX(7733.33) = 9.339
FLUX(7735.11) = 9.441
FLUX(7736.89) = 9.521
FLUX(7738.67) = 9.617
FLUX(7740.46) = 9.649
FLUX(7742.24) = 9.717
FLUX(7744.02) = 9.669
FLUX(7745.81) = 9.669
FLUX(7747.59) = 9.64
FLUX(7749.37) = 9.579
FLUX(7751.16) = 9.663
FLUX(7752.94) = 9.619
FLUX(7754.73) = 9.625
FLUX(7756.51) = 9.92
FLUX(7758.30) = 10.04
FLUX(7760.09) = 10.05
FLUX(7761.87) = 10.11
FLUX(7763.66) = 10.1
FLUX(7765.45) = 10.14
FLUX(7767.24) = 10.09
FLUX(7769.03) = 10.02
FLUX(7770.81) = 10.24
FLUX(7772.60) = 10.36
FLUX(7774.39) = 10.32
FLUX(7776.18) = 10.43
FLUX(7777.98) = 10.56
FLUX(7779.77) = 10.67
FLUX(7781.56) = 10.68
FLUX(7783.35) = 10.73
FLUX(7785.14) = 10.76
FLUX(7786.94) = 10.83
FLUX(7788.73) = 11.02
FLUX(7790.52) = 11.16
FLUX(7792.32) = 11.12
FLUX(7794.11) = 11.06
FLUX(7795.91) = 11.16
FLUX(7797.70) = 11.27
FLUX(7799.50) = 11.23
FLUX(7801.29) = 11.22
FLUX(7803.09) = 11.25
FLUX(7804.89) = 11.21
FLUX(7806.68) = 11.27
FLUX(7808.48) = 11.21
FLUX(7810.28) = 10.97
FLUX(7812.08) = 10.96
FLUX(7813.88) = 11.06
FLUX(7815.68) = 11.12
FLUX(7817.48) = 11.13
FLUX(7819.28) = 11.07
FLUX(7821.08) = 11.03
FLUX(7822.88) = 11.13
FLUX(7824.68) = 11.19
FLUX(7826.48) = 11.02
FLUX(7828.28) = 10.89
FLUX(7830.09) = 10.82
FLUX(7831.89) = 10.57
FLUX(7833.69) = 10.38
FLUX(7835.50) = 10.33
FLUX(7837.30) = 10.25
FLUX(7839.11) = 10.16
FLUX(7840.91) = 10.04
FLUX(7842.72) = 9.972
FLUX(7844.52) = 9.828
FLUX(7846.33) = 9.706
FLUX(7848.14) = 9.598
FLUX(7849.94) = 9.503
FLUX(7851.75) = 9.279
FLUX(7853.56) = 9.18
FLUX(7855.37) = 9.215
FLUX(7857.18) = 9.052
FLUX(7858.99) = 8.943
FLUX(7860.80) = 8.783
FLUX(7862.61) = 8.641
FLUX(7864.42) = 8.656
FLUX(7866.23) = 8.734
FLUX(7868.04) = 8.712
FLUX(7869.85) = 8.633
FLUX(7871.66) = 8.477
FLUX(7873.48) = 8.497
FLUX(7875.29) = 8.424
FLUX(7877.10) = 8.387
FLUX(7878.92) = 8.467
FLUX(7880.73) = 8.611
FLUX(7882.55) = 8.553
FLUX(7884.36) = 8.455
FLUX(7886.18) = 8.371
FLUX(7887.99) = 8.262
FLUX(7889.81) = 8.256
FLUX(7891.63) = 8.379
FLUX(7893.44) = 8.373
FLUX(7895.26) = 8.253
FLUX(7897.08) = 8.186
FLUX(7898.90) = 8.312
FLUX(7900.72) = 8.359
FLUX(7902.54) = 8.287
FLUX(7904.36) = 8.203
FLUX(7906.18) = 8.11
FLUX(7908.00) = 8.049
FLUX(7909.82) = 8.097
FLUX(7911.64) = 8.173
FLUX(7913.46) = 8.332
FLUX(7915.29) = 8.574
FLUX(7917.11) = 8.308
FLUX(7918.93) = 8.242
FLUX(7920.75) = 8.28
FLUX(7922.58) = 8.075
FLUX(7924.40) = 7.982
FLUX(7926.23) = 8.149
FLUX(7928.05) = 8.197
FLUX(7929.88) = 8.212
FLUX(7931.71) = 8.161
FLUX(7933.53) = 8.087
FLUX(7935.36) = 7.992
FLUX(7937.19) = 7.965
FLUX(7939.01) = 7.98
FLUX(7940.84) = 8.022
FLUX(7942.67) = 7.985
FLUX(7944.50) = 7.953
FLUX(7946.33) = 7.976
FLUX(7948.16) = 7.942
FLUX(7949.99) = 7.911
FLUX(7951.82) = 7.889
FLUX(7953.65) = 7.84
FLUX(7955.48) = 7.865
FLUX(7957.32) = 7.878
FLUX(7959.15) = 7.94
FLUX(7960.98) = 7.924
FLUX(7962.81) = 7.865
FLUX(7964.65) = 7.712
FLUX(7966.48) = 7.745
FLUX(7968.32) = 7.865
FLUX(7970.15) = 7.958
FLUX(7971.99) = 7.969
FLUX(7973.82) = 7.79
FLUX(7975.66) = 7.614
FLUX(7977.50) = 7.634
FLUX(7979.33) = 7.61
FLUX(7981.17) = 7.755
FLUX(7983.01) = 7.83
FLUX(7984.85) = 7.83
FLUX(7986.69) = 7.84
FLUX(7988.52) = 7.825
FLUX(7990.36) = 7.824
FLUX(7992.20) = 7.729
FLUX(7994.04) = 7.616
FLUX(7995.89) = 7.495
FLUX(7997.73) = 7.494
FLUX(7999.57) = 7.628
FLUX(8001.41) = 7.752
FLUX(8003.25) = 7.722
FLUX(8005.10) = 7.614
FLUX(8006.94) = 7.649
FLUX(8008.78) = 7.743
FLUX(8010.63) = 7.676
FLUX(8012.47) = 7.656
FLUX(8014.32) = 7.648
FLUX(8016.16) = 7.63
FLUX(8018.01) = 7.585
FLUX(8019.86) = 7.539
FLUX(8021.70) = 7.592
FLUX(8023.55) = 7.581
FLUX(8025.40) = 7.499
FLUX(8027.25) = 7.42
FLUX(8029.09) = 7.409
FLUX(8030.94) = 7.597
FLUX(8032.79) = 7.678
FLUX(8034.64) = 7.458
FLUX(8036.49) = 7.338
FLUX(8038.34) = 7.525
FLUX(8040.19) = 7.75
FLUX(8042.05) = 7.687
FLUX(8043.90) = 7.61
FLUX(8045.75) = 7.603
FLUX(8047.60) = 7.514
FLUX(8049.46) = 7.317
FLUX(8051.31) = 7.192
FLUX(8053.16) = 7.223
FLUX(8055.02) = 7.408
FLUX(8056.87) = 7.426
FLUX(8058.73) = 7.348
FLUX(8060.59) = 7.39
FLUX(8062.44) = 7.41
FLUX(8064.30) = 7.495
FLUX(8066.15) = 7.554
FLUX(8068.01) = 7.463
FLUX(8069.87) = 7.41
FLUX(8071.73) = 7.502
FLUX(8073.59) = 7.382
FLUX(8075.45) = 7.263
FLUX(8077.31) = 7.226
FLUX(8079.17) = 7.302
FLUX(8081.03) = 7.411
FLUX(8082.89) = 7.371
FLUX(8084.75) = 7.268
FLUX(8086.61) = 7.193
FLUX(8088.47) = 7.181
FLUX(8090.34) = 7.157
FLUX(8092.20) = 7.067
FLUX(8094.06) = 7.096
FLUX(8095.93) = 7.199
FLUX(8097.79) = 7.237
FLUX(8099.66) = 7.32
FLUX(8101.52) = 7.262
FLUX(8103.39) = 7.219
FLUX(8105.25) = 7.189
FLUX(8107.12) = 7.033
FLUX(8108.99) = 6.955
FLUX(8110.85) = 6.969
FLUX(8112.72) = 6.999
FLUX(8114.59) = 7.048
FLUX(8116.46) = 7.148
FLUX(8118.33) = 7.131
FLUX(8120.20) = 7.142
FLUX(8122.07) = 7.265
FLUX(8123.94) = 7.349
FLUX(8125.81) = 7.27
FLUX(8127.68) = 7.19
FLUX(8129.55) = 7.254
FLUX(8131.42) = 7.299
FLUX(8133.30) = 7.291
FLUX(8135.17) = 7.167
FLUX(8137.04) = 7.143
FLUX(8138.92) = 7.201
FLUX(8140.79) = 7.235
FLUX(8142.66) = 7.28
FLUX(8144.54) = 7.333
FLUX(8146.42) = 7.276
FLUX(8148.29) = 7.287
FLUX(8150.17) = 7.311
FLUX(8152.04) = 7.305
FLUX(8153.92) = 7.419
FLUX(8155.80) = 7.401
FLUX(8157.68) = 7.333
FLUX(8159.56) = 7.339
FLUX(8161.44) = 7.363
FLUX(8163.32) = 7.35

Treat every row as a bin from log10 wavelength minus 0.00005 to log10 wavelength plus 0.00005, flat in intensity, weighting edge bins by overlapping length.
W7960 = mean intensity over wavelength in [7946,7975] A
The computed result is 7.87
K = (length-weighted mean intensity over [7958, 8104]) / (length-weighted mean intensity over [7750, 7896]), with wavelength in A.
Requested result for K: 0.76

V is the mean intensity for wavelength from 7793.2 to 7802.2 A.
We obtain 11.2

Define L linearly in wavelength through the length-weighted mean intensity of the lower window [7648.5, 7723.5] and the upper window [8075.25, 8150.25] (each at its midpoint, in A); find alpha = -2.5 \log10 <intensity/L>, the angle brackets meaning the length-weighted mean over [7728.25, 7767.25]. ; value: -0.145 mag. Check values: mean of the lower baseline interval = 8.71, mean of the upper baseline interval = 7.21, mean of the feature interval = 9.7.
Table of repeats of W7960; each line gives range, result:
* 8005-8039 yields 7.57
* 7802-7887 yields 9.82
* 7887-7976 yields 8.07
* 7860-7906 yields 8.44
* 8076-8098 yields 7.23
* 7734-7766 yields 9.76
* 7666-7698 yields 8.63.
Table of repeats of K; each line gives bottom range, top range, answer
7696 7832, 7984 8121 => 0.74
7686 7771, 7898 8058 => 0.84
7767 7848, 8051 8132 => 0.68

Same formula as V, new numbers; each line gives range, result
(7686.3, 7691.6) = 8.76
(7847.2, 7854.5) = 9.39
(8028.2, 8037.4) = 7.5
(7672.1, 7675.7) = 8.68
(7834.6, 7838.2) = 10.3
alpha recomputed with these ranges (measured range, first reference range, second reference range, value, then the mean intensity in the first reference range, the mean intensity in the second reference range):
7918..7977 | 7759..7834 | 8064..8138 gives 0.14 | 10.8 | 7.23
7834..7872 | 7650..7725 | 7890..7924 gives -0.12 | 8.72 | 8.25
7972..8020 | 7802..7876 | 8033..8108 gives 0.07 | 10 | 7.35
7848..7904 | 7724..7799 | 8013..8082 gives 0.05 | 10.1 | 7.47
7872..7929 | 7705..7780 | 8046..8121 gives 0.03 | 9.59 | 7.26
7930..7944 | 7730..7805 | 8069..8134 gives 0.09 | 10.3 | 7.22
